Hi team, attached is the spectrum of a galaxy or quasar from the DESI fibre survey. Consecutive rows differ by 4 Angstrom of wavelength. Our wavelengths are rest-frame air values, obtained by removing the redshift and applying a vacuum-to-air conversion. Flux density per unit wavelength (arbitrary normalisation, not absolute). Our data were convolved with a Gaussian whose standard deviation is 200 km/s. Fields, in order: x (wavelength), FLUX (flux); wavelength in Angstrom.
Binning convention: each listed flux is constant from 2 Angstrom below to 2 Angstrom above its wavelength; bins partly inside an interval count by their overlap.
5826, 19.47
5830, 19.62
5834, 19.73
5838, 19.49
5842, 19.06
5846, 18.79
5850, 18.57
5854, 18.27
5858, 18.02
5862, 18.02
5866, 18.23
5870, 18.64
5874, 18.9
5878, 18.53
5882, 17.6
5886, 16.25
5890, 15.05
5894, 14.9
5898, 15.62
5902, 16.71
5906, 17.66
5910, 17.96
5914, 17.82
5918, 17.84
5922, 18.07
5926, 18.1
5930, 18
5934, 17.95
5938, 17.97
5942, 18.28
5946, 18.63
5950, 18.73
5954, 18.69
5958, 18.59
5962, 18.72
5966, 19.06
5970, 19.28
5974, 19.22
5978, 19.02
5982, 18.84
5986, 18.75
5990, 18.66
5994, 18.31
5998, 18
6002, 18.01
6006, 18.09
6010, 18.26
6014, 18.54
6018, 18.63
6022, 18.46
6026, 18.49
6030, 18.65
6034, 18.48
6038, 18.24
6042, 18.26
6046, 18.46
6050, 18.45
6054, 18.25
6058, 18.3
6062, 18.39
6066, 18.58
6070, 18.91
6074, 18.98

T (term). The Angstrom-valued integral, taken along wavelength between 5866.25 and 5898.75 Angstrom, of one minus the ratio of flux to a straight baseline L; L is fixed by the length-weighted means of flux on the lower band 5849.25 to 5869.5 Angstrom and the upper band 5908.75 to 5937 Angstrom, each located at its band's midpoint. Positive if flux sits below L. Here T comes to 1.9 Angstrom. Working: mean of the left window 18.2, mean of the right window 18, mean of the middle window 17.1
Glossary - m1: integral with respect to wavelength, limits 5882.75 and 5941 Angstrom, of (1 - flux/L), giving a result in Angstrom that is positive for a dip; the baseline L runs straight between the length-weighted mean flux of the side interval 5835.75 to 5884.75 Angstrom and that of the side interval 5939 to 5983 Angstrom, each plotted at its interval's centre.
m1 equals 4.6 Angstrom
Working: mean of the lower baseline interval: 18.5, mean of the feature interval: 17.2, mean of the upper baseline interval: 18.8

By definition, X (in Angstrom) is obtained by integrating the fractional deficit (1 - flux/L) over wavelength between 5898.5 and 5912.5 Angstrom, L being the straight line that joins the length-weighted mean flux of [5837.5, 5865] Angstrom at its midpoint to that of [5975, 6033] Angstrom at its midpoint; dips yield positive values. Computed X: 1.0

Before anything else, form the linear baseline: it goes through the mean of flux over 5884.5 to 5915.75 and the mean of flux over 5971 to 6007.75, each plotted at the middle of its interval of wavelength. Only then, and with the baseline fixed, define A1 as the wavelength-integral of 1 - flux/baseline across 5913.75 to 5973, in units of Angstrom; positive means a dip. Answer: -3.1 Angstrom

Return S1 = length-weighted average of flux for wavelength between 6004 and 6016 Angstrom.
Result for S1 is 18.3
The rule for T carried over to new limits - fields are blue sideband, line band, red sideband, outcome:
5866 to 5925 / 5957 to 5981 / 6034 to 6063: -1.6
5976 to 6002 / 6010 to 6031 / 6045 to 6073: 0.0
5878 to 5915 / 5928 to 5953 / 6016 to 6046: -1.5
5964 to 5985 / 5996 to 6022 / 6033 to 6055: 0.6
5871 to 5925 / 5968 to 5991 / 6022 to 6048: -1.3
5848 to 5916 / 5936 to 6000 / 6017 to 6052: -2.3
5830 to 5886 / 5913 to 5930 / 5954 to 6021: 0.6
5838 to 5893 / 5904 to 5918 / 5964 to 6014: 0.3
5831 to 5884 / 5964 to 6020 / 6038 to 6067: -0.5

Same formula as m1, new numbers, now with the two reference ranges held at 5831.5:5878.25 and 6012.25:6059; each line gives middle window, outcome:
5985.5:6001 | 0.1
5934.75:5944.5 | 0.2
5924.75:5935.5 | 0.3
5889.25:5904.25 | 2.4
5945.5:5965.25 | -0.2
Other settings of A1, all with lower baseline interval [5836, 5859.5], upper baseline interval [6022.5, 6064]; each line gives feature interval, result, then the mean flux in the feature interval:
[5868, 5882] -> 0.1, 18.5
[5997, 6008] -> 0.3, 18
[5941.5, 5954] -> 0.0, 18.6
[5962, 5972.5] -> -0.3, 19.1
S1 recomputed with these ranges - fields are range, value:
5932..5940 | 18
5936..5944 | 18.1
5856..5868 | 18.1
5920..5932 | 18.1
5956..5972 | 18.9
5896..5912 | 17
